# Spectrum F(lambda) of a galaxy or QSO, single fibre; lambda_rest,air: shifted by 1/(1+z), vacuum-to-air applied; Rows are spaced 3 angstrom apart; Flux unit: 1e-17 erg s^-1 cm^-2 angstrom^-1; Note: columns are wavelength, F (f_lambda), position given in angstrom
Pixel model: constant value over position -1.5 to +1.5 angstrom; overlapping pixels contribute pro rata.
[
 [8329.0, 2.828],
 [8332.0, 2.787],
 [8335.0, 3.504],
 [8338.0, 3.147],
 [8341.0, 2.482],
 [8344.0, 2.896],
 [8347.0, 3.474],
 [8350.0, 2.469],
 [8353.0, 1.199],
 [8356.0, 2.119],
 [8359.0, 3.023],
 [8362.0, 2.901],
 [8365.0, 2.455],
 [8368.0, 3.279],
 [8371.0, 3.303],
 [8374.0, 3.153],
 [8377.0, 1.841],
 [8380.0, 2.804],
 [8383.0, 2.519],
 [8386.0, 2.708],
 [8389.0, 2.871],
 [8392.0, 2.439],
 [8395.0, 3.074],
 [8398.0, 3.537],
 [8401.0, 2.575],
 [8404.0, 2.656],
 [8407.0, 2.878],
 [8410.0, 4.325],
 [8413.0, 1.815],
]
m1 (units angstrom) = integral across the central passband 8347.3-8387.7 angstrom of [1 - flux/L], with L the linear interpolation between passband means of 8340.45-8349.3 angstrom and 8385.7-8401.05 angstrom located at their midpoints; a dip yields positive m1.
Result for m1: 4.2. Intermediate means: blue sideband 2.96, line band 2.63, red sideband 2.91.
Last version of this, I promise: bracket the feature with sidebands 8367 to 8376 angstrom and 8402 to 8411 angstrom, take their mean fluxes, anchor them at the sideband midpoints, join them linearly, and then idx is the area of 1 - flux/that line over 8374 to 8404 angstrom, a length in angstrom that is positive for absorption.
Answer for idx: 4.3 angstrom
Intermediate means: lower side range 3.17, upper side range 3.19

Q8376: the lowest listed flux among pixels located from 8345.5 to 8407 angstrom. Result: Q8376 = 1.199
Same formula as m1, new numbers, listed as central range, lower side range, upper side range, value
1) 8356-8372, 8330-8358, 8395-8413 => -0.5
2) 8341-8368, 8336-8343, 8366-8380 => 2.5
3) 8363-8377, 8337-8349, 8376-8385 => -1.8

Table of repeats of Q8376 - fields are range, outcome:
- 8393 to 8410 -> 2.575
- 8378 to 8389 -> 2.519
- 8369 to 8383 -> 1.841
